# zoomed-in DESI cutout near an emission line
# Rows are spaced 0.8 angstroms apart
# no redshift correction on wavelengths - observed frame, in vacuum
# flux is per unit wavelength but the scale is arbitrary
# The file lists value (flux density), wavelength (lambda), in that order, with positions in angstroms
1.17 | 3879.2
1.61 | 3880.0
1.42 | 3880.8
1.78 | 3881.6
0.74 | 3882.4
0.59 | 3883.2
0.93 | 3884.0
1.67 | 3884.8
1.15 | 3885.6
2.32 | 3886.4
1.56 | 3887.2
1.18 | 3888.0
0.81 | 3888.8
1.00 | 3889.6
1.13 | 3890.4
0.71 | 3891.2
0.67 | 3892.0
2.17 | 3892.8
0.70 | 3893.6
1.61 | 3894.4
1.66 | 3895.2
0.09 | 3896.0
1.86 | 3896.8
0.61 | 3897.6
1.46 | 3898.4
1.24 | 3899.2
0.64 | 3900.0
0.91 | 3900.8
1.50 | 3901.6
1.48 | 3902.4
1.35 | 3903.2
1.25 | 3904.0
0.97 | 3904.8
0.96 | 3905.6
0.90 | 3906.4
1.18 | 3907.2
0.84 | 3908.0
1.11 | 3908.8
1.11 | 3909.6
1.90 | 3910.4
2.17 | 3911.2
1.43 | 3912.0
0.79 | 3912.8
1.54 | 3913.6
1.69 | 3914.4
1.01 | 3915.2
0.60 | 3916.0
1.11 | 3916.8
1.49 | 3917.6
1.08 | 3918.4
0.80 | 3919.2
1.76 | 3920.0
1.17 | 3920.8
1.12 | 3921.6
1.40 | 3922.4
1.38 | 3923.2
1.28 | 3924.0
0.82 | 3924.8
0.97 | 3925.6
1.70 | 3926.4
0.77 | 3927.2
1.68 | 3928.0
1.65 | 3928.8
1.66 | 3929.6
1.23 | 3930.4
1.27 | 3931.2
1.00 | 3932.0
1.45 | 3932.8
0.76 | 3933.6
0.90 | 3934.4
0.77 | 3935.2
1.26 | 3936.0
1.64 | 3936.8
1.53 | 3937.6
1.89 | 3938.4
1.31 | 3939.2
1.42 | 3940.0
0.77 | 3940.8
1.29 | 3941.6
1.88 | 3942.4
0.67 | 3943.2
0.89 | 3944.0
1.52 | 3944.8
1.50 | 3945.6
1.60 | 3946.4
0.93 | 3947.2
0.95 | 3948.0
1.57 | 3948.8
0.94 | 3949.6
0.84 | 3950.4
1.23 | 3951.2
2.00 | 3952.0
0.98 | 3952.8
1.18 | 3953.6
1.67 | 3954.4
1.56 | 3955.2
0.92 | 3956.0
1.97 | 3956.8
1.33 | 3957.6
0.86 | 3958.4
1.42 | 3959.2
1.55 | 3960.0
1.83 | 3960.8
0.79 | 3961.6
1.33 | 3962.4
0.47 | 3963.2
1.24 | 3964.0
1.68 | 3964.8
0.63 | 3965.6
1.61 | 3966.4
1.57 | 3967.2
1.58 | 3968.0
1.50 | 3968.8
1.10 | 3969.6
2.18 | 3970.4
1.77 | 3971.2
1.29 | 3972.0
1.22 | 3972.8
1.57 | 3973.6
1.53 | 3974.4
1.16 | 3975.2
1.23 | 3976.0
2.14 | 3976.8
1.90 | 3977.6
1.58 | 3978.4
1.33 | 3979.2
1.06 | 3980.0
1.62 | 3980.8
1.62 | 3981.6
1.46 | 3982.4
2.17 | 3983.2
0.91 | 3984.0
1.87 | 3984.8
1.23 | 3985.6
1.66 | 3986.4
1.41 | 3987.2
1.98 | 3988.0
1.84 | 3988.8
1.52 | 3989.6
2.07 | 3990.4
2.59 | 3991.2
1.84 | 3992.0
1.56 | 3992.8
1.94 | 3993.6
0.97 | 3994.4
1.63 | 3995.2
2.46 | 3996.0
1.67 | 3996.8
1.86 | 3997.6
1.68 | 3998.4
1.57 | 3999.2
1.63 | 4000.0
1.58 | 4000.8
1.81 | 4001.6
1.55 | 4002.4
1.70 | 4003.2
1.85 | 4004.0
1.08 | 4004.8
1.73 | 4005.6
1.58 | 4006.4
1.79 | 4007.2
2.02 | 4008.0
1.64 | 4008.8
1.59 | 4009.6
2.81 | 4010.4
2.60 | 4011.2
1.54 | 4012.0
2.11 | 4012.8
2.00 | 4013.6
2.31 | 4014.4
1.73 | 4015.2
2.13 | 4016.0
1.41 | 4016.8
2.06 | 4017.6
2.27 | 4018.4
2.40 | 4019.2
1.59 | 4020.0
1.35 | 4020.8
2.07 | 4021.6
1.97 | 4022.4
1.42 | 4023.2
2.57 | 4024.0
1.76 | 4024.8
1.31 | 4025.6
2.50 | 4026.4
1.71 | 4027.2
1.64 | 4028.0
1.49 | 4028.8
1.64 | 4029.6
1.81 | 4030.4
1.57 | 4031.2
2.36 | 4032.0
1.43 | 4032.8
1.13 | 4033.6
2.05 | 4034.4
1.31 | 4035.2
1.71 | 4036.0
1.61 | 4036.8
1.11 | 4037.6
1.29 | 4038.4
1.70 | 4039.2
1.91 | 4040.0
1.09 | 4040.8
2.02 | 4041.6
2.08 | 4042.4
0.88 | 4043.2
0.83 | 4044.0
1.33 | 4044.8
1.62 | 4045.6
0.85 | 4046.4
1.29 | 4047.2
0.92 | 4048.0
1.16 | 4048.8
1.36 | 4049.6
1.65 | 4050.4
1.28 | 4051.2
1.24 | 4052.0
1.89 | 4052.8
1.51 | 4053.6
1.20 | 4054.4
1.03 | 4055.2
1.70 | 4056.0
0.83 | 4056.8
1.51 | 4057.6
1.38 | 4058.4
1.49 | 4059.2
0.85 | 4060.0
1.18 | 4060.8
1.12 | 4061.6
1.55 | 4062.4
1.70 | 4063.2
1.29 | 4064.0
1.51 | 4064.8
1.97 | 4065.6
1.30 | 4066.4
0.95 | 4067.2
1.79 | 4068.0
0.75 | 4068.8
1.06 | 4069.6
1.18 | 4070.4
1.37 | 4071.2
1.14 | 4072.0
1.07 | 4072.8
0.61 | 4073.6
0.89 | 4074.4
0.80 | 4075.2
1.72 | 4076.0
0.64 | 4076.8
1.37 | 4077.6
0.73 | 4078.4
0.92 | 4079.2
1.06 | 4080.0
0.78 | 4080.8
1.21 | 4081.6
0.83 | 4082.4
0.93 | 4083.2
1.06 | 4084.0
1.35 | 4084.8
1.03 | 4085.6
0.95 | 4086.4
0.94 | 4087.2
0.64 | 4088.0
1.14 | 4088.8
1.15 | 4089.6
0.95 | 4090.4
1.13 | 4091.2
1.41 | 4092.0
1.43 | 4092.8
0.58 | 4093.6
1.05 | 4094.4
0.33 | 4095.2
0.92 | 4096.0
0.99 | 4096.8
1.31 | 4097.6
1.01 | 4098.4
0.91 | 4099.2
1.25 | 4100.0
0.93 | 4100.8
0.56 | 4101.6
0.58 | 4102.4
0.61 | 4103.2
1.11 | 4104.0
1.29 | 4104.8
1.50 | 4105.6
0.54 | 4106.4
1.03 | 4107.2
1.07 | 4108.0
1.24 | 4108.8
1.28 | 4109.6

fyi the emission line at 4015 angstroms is C III] 1909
